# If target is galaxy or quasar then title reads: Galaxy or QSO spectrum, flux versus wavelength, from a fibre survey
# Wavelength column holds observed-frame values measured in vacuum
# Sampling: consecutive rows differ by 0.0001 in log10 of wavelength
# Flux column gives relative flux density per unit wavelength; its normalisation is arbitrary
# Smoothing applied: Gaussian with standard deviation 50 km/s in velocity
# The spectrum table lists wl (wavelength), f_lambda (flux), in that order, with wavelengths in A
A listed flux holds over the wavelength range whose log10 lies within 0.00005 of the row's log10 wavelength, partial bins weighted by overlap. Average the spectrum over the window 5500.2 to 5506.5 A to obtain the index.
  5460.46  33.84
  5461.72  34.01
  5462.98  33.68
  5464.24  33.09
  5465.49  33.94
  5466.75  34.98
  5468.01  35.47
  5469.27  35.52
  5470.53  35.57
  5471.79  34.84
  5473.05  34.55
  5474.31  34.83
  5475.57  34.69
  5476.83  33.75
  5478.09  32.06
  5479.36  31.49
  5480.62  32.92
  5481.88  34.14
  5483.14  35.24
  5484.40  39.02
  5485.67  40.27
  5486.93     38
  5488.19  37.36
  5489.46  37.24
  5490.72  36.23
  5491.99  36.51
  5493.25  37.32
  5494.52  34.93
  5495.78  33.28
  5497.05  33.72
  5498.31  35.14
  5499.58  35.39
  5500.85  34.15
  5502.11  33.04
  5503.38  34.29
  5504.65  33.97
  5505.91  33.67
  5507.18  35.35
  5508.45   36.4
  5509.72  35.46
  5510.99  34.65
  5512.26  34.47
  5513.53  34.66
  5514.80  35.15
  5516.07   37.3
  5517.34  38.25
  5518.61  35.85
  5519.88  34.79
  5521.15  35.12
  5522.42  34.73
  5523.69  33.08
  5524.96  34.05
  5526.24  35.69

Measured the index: 33.9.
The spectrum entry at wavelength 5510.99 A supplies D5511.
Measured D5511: 34.65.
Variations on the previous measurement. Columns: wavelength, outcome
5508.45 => 36.4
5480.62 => 32.92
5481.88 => 34.14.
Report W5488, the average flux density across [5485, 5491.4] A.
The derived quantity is 37.8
